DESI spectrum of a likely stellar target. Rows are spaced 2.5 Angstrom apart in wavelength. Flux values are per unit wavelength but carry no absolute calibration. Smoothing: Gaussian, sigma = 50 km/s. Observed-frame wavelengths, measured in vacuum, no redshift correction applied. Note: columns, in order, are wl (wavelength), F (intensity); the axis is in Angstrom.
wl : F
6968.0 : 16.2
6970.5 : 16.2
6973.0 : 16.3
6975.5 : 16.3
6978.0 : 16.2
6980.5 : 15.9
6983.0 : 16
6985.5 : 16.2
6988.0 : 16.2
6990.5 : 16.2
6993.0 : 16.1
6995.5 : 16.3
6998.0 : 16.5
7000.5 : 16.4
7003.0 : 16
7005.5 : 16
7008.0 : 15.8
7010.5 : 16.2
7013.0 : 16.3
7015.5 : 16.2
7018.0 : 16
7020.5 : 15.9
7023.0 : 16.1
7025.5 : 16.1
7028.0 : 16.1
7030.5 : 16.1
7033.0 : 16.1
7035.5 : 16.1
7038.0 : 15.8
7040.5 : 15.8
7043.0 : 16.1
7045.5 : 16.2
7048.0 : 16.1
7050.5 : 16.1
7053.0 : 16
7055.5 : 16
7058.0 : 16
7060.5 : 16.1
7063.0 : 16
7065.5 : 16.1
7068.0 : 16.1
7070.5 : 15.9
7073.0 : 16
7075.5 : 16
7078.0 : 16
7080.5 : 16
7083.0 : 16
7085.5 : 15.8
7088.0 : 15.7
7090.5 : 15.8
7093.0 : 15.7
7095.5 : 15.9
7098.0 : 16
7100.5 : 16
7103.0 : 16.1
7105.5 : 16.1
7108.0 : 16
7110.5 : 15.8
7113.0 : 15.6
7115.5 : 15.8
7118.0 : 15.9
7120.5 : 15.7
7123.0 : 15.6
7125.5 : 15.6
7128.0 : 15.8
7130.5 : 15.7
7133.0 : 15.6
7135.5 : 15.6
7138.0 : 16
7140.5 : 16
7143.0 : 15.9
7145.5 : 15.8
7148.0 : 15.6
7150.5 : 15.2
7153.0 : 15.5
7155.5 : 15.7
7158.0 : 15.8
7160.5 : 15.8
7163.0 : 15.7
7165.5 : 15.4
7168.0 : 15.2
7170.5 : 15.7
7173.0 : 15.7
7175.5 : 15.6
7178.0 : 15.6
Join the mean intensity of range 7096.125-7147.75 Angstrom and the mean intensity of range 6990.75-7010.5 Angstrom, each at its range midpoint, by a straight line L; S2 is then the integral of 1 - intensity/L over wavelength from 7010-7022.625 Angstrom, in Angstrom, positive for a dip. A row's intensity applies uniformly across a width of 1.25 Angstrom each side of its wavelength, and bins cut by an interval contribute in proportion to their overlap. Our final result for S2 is 0.00 Angstrom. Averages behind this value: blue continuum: 16.2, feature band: 16.1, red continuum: 15.8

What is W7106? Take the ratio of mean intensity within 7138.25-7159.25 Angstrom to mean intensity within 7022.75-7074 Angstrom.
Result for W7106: 0.98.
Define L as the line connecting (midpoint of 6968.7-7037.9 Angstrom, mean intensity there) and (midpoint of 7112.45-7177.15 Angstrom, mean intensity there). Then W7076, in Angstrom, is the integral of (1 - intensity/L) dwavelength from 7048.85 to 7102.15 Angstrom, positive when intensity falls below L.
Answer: -0.2 Angstrom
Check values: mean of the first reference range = 16.1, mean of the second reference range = 15.7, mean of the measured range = 16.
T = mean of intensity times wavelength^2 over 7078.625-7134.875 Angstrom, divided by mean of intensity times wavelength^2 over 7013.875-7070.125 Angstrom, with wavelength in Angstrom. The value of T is 1.00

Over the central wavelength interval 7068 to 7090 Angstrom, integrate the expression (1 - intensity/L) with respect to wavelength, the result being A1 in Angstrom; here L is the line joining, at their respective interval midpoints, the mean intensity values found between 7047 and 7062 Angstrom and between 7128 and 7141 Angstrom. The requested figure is 0.04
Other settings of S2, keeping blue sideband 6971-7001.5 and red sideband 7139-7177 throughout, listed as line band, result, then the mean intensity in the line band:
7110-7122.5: 0.0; 15.7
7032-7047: 0.0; 16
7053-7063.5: 0.0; 16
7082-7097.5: 0.0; 15.8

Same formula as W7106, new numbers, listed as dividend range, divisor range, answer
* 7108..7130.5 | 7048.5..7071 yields 0.98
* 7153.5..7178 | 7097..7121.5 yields 0.98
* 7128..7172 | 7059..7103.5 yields 0.98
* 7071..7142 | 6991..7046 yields 0.98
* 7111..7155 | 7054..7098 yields 0.98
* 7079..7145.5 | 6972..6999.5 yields 0.98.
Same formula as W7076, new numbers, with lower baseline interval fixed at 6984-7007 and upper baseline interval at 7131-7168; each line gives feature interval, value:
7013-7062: 0.0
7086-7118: -0.1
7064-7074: 0.0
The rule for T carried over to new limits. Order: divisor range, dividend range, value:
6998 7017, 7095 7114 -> 1.01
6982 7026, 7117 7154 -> 1.01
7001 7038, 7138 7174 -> 1.01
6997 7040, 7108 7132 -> 1.01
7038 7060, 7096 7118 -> 1.01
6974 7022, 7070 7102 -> 1.01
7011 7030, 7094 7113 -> 1.01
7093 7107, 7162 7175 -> 0.99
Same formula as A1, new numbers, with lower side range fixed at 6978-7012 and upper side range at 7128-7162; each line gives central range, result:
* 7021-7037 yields 0.0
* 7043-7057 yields -0.1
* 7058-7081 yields -0.1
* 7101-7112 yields -0.1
